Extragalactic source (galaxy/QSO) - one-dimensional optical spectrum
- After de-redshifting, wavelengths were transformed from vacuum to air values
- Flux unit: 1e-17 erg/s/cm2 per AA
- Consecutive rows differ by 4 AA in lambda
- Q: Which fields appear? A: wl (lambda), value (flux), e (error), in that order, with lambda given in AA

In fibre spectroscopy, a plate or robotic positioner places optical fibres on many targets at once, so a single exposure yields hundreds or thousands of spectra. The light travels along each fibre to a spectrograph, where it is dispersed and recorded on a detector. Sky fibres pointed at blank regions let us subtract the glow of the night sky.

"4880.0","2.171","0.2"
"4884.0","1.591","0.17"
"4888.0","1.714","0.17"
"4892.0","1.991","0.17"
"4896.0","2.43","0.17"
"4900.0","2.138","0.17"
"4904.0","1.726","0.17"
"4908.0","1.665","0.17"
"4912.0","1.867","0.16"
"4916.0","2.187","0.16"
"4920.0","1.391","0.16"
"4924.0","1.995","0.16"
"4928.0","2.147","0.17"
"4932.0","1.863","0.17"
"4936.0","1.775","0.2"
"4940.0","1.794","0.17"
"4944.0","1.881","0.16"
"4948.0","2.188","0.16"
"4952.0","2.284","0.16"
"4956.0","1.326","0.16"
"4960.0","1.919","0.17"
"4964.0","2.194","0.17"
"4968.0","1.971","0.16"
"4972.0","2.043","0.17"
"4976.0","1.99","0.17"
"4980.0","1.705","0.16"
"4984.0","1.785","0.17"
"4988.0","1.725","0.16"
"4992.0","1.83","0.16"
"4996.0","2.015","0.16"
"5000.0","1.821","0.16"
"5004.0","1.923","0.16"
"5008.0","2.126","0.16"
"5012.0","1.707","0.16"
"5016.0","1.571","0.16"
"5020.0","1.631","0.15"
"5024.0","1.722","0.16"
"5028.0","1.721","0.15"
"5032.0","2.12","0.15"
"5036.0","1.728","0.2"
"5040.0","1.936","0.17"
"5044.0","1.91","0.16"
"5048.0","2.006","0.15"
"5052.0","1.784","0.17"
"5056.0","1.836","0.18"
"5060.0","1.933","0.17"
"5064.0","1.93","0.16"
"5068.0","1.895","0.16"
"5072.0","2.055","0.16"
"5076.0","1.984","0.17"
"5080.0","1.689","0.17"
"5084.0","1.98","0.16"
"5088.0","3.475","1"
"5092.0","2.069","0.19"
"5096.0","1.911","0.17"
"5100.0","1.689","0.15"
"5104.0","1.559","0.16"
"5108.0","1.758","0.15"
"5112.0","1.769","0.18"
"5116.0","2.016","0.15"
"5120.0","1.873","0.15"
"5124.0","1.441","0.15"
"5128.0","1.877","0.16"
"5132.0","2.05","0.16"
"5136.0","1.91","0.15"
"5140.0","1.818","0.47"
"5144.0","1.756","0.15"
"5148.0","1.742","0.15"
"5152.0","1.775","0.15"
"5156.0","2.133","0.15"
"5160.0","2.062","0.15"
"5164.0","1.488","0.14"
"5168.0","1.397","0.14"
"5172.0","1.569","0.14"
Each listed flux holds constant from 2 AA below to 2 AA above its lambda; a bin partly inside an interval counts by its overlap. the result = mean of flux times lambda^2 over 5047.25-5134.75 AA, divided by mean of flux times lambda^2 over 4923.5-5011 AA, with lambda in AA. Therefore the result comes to 1.1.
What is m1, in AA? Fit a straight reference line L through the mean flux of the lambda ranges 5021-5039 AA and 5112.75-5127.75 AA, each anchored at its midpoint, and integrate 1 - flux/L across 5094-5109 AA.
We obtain 0.56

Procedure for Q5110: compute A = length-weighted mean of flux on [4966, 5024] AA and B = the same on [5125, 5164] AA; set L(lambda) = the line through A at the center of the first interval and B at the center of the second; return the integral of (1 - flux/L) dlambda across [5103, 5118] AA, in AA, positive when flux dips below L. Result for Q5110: 0.6 AA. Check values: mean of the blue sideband 1.84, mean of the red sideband 1.87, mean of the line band 1.79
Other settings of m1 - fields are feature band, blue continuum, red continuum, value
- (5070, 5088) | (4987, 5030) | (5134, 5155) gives -2.9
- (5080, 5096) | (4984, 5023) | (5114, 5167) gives -4.4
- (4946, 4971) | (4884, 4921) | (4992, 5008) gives -0.8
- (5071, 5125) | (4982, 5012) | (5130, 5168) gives -3.1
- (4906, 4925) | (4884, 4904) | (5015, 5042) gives 1.4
